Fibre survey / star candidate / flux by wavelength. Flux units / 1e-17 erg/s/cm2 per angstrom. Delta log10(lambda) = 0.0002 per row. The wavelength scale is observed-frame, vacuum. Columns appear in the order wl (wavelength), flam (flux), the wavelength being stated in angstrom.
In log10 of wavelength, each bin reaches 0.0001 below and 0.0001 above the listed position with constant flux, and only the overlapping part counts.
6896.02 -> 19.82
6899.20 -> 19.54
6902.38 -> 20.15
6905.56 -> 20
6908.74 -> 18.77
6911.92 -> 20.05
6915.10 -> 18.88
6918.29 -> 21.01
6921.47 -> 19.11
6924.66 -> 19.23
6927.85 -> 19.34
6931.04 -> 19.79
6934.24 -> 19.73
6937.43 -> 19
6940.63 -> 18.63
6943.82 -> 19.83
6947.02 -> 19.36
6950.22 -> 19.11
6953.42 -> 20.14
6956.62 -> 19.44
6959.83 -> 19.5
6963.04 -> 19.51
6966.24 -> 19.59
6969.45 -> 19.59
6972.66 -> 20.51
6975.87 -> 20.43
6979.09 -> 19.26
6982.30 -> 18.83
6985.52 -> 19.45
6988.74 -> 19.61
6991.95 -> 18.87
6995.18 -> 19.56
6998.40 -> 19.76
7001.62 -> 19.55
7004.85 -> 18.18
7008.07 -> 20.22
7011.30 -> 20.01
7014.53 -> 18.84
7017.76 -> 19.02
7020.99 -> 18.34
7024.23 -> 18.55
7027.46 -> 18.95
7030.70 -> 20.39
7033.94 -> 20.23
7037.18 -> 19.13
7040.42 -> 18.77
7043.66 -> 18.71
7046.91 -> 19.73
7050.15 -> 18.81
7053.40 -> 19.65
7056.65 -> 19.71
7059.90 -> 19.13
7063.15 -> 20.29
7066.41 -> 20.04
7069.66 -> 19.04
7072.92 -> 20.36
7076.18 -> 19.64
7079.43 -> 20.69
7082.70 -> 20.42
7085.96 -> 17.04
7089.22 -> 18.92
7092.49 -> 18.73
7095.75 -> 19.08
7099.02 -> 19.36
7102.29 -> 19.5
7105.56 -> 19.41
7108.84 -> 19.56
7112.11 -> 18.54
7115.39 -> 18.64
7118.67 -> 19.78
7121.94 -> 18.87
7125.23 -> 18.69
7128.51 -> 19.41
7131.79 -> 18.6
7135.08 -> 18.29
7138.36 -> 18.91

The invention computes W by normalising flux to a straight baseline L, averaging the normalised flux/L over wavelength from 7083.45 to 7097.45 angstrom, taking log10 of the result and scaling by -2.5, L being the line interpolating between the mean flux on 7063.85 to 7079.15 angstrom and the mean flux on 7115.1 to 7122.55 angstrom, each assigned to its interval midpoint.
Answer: 0.06 mag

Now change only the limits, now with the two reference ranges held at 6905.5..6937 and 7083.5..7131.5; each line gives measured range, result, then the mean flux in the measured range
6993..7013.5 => -0.01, 19.5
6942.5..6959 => -0.01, 19.6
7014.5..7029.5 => 0.03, 18.8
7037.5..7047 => 0.01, 19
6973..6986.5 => -0.01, 19.6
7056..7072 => -0.03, 19.7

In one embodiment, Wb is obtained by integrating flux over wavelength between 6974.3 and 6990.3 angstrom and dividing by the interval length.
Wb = 19.5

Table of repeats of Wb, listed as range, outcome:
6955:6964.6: 19.5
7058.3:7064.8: 19.7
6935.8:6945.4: 19.2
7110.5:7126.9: 18.9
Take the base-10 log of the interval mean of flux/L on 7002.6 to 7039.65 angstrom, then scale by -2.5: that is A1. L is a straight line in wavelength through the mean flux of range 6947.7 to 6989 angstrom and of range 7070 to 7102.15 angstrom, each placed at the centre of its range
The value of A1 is 0.01 mag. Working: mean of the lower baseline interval 19.6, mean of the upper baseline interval 19.4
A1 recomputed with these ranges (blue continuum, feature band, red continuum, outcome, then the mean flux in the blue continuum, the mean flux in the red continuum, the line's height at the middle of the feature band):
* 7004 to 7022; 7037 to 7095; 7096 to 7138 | -0.02 mag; 19.2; 19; 19.1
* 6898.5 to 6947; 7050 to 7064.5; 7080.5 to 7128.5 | -0.02 mag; 19.5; 19.1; 19.2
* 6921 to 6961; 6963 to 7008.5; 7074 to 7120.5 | -0.01 mag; 19.4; 19.3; 19.4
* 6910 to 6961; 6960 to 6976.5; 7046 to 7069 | -0.02 mag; 19.5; 19.6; 19.5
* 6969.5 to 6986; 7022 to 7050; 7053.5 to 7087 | 0.02 mag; 19.7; 19.7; 19.7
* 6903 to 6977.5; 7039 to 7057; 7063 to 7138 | 0.01 mag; 19.6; 19.2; 19.3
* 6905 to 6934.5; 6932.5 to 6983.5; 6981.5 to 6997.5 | -0.01 mag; 19.6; 19.3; 19.4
